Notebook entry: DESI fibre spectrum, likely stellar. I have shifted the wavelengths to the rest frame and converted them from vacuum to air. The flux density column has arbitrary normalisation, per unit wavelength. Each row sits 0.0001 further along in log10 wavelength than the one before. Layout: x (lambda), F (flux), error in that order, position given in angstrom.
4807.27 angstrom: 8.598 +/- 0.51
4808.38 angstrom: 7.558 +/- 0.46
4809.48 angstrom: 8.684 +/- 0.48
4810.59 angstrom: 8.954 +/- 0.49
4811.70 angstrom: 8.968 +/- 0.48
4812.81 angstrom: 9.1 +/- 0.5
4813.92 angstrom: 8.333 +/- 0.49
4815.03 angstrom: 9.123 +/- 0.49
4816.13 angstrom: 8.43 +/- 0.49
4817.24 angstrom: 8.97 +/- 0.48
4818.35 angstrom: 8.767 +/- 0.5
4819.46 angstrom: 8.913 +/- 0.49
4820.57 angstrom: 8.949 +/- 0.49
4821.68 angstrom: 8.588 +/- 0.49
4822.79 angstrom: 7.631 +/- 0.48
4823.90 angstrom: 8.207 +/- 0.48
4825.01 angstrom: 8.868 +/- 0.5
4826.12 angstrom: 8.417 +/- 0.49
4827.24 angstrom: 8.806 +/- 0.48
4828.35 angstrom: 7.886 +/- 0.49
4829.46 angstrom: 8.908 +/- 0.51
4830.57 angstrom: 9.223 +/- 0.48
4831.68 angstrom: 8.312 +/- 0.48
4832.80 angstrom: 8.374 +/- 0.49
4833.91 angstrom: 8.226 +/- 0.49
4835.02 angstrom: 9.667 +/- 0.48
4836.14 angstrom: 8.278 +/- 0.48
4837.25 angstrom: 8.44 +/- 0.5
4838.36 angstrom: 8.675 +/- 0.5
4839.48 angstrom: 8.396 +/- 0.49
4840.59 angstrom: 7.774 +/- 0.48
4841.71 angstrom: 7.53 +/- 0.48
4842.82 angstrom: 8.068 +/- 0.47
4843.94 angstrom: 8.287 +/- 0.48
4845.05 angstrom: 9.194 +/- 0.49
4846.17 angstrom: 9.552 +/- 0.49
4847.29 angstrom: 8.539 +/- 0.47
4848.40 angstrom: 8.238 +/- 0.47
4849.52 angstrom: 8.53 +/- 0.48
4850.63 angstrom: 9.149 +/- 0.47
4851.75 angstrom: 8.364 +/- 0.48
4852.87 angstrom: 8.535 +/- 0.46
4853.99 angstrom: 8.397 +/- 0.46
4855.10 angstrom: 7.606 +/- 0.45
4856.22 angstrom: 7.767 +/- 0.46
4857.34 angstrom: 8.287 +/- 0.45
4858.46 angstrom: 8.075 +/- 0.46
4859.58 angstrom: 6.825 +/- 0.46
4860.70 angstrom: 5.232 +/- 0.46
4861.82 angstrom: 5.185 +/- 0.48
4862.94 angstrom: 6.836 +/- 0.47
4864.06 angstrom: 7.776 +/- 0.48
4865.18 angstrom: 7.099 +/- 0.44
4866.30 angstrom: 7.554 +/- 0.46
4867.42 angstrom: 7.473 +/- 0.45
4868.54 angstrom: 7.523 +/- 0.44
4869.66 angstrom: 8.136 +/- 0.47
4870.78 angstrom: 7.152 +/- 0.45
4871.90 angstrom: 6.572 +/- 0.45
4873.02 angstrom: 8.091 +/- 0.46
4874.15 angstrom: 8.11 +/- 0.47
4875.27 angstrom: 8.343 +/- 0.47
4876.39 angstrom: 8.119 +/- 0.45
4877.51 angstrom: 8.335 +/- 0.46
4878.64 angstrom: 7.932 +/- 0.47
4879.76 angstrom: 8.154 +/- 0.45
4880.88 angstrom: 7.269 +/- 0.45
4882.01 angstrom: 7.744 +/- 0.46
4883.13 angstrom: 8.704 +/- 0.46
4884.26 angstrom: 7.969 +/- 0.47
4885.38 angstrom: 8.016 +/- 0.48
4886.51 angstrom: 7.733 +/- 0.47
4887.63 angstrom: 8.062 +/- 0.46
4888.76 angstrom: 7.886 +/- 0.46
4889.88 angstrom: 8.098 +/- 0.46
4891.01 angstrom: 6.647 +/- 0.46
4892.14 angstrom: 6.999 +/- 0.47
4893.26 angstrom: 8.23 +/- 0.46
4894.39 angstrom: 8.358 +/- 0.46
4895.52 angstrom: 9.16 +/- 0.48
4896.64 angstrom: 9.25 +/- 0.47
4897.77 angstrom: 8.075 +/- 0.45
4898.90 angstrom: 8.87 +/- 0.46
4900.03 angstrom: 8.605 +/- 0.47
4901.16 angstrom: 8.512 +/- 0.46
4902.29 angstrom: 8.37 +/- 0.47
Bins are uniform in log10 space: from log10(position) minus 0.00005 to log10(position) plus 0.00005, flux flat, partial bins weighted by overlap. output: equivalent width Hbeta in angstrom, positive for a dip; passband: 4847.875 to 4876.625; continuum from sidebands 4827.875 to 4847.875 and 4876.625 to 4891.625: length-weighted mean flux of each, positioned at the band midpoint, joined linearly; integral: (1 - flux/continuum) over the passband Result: 1.9 angstrom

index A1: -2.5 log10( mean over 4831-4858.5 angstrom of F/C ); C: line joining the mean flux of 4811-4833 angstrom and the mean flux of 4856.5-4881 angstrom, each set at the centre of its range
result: -0.05 mag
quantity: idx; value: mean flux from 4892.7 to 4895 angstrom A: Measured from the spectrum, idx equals 8.3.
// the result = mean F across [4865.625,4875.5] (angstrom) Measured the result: 7.63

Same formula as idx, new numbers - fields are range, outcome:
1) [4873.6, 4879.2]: 8.17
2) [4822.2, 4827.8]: 8.38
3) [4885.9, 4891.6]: 7.68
